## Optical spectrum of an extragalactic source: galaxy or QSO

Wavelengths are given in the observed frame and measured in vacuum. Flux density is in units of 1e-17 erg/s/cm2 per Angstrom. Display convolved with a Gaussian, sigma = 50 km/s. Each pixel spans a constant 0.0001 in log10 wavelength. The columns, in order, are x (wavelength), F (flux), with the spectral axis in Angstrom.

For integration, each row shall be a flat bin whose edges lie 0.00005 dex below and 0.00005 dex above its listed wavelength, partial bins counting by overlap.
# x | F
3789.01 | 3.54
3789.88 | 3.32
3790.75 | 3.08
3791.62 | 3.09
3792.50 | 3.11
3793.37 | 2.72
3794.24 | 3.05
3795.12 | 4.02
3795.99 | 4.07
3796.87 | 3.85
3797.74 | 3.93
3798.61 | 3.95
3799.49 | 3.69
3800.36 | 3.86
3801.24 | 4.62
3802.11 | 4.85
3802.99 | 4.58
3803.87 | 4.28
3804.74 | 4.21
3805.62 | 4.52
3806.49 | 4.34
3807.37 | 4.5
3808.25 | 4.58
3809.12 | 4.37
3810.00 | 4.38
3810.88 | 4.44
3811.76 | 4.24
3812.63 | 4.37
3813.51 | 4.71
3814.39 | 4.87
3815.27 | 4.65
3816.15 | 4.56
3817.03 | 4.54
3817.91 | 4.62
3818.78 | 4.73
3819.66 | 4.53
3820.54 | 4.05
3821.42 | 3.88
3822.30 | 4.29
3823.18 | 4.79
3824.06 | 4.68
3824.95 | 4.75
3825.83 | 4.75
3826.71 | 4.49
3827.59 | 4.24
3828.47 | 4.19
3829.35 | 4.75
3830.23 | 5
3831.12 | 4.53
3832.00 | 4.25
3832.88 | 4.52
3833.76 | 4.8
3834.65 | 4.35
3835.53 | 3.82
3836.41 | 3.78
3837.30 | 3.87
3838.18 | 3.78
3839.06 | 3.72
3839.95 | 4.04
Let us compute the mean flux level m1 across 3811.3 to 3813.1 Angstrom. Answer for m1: 4.32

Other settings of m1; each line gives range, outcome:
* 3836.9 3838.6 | 3.83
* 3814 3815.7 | 4.75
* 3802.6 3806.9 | 4.39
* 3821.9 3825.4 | 4.62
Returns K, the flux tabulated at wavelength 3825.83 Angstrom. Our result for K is 4.75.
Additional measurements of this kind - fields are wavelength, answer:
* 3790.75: 3.08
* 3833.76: 4.8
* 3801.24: 4.62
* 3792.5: 3.11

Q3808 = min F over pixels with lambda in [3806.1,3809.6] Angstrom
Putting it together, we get 4.34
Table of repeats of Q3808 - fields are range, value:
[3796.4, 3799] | 3.85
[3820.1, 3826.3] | 3.88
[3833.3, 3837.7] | 3.78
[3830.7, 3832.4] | 4.25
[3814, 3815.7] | 4.65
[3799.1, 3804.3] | 3.69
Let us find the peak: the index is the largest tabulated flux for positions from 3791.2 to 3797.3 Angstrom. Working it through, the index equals 4.07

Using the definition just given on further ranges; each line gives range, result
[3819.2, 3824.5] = 4.79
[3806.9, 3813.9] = 4.71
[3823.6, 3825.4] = 4.75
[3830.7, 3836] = 4.8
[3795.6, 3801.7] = 4.62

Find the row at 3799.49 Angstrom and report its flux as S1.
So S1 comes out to 3.69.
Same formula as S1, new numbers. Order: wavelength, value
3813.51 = 4.71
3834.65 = 4.35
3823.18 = 4.79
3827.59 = 4.24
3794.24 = 3.05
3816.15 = 4.56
